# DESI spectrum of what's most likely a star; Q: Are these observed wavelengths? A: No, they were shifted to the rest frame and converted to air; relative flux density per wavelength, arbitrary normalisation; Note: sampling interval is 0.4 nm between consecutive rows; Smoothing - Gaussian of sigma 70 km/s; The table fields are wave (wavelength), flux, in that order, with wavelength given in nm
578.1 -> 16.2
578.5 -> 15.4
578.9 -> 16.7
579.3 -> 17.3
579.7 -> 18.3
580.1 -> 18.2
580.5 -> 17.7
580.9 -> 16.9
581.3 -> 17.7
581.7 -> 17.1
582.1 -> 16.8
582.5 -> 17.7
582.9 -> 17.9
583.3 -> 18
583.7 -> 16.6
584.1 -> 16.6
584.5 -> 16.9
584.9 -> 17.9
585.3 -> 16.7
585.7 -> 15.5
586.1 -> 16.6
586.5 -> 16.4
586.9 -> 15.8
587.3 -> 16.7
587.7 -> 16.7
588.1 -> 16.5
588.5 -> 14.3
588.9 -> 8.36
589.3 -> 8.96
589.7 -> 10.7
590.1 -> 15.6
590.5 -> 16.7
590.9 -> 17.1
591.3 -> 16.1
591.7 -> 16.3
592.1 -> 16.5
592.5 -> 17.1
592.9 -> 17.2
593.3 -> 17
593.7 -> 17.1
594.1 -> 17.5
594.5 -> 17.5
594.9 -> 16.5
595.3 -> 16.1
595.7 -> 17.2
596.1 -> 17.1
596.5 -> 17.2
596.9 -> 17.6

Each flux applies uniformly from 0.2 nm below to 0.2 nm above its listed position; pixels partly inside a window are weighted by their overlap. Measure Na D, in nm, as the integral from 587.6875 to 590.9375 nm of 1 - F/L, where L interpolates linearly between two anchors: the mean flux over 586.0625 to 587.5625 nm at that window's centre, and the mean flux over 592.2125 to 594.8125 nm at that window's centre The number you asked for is 0.61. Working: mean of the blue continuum 16.4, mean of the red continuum 17.2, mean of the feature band 13.6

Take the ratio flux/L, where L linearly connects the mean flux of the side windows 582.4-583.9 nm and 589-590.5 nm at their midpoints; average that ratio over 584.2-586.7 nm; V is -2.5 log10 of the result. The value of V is -0.067 mag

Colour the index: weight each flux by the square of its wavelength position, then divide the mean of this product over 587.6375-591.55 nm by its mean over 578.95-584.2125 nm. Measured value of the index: 0.8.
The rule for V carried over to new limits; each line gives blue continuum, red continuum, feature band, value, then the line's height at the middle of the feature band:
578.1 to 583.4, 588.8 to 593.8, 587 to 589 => 0.06 mag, 15.8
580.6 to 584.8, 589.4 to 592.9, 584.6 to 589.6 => 0.10 mag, 16.4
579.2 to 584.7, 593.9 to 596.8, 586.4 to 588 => 0.06 mag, 17.3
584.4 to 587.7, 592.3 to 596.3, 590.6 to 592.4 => 0.02 mag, 16.9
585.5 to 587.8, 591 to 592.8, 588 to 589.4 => 0.34 mag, 16.4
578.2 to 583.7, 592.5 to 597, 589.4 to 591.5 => 0.15 mag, 17.2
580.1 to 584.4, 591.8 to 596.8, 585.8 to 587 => 0.06 mag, 17.2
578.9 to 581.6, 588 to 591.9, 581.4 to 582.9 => -0.03 mag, 16.9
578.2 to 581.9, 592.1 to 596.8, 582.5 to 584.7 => 0.00 mag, 17.2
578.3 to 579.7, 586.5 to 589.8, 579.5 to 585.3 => -0.12 mag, 15.6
